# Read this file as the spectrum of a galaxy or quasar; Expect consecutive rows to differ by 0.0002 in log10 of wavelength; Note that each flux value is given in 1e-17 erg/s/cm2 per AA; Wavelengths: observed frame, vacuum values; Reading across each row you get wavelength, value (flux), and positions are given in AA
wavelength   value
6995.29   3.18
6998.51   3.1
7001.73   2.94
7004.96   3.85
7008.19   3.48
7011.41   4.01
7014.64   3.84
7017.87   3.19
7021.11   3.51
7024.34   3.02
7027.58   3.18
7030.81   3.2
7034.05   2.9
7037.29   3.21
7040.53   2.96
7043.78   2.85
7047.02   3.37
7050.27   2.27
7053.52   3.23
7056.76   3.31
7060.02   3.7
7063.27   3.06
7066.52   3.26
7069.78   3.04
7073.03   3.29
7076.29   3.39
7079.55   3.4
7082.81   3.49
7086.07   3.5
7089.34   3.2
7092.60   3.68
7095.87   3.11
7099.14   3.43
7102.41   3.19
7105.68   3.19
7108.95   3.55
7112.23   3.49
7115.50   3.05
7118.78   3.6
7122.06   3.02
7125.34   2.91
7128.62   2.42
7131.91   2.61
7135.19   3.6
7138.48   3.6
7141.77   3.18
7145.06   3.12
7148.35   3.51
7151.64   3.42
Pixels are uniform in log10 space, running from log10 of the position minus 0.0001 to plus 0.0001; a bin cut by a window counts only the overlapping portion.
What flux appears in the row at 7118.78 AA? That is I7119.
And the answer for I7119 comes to 3.6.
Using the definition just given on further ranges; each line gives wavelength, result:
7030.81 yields 3.2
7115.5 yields 3.05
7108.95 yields 3.55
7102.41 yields 3.19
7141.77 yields 3.18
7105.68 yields 3.19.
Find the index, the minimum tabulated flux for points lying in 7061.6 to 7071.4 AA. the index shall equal 3.04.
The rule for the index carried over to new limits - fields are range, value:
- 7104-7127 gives 2.91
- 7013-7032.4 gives 3.02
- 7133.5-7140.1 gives 3.6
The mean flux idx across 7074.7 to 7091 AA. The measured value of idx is 3.4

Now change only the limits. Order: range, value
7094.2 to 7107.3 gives 3.23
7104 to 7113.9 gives 3.41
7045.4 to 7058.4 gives 3.04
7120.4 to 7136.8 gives 2.91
